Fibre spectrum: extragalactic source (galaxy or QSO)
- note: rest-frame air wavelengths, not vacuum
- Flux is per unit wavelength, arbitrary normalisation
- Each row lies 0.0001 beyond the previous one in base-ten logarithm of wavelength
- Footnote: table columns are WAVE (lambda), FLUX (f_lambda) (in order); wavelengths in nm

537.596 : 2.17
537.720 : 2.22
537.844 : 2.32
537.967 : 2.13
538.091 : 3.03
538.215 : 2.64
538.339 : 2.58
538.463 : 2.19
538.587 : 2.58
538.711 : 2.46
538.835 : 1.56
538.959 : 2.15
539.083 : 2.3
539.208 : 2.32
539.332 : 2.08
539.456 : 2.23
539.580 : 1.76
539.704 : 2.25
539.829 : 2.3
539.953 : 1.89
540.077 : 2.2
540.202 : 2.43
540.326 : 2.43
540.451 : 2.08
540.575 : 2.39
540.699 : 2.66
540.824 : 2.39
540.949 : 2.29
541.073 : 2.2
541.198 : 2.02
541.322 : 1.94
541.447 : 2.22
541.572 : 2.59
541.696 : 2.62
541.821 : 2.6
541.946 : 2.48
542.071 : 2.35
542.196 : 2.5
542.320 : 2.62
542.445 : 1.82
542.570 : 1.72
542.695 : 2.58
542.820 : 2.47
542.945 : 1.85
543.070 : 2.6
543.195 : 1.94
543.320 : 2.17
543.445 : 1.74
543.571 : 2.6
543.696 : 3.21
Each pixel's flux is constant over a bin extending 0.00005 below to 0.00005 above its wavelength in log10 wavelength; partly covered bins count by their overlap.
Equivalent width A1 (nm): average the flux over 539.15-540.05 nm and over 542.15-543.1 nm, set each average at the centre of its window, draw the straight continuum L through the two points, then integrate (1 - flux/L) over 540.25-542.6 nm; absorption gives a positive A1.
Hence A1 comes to -0.126 nm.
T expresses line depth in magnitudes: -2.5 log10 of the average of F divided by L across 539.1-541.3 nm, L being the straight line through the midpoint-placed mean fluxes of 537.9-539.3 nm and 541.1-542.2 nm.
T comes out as 0.06 mag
